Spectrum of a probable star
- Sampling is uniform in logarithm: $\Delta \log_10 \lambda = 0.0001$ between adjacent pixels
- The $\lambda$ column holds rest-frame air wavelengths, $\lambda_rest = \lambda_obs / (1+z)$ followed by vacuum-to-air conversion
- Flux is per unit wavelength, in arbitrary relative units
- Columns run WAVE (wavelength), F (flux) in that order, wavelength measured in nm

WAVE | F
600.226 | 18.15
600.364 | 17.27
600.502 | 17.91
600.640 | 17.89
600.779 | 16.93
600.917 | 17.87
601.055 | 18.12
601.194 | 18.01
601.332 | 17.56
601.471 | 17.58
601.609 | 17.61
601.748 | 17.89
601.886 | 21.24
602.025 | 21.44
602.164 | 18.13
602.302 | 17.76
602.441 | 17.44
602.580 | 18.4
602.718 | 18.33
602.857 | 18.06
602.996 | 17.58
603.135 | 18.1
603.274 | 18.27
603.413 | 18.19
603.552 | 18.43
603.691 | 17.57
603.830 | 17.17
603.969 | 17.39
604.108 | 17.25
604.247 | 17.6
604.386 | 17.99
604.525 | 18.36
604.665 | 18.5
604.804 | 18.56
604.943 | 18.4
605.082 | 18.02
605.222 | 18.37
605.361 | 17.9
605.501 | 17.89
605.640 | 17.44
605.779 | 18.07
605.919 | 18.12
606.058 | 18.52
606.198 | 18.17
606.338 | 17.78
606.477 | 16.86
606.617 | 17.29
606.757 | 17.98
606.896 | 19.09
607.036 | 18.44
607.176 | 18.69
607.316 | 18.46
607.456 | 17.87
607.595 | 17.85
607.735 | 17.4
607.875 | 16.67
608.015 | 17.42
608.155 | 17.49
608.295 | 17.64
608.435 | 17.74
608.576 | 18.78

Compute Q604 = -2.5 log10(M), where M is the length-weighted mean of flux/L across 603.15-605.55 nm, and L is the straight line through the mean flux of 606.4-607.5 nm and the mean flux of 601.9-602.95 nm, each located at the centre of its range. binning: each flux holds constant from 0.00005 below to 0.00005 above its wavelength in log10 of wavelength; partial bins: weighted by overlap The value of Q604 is 0.02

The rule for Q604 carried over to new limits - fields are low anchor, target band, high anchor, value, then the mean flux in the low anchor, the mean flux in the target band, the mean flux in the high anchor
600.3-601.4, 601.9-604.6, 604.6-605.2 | 0.00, 17.7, 18.1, 18.4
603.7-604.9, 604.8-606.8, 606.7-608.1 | 0.00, 17.9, 17.9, 18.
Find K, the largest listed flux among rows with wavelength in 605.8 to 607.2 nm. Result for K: 19.09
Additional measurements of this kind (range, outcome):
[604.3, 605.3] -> 18.56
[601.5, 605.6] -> 21.44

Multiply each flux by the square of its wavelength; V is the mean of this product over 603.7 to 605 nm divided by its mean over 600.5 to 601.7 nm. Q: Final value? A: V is 1.02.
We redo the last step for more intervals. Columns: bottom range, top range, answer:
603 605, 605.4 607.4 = 1.01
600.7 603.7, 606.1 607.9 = 1.00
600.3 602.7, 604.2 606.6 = 1.00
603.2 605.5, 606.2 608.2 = 1.00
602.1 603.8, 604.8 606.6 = 1.01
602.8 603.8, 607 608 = 1.01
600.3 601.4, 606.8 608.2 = 1.04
